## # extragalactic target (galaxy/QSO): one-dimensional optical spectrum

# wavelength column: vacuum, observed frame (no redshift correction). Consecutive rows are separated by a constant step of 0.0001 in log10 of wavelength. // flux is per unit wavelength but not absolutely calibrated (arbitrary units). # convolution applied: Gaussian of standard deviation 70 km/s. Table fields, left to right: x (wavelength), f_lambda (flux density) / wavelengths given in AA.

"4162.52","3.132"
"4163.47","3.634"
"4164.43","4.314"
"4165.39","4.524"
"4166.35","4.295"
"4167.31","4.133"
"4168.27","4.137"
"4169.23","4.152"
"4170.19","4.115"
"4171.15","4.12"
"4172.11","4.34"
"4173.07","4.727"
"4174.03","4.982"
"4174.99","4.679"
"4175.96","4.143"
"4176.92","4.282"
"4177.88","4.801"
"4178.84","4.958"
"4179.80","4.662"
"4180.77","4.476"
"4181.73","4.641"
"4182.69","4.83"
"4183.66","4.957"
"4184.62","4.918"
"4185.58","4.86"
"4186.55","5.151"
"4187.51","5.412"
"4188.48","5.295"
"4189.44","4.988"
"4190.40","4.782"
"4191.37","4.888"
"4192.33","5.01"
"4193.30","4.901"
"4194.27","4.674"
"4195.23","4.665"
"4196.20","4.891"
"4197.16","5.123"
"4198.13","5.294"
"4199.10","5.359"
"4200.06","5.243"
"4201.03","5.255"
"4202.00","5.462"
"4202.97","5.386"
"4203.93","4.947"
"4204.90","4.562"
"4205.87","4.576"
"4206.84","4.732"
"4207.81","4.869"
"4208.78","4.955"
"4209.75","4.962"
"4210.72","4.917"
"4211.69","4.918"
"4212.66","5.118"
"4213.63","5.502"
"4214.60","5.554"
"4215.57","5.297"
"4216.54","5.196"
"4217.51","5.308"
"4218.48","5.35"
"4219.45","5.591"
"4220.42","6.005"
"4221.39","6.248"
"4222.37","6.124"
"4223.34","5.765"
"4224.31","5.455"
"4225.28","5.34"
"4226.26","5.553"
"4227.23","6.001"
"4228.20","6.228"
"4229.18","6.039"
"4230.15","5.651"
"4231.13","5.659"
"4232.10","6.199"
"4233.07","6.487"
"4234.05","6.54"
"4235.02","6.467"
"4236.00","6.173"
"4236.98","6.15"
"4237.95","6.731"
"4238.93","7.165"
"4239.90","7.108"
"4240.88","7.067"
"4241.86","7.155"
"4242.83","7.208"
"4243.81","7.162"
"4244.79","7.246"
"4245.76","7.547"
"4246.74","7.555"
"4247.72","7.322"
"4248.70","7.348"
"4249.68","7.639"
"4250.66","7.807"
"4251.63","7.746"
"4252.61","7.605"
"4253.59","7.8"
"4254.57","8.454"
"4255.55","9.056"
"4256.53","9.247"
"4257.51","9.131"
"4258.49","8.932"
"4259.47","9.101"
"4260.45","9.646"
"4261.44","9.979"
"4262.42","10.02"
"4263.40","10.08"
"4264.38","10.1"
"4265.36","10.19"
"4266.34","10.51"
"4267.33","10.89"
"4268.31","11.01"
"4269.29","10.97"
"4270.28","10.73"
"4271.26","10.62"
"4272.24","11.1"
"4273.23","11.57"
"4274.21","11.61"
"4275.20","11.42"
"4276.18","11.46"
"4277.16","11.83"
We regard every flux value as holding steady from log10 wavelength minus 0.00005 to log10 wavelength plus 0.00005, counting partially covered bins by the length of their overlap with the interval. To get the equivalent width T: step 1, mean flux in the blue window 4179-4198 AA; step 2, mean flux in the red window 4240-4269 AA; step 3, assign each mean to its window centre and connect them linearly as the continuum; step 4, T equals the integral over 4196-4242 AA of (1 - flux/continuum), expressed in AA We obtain 6.71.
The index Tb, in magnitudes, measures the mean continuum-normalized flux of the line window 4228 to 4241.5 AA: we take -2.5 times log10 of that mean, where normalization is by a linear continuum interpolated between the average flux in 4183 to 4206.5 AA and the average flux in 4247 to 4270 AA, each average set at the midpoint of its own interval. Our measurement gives 0.19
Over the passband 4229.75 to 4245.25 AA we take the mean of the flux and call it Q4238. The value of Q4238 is 6.64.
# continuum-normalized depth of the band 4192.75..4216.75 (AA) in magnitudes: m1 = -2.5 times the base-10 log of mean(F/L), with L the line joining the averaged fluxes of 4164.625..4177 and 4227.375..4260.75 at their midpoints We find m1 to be 0.14 mag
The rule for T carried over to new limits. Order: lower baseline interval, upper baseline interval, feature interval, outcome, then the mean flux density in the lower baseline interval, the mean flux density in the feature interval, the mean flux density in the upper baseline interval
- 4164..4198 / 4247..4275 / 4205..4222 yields 3.64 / 4.69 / 5.23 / 9.51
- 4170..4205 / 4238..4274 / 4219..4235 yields 2.75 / 4.87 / 5.95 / 8.88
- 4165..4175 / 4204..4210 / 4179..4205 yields -2.16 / 4.37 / 4.99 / 4.77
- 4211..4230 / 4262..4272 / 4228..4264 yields 3.17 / 5.61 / 7.6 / 10.5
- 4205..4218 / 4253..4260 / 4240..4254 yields 1.01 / 5.05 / 7.43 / 8.81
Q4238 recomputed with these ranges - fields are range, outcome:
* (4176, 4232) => 5.19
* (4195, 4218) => 5.09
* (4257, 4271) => 10.1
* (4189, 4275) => 6.94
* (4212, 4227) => 5.56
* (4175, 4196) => 4.82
